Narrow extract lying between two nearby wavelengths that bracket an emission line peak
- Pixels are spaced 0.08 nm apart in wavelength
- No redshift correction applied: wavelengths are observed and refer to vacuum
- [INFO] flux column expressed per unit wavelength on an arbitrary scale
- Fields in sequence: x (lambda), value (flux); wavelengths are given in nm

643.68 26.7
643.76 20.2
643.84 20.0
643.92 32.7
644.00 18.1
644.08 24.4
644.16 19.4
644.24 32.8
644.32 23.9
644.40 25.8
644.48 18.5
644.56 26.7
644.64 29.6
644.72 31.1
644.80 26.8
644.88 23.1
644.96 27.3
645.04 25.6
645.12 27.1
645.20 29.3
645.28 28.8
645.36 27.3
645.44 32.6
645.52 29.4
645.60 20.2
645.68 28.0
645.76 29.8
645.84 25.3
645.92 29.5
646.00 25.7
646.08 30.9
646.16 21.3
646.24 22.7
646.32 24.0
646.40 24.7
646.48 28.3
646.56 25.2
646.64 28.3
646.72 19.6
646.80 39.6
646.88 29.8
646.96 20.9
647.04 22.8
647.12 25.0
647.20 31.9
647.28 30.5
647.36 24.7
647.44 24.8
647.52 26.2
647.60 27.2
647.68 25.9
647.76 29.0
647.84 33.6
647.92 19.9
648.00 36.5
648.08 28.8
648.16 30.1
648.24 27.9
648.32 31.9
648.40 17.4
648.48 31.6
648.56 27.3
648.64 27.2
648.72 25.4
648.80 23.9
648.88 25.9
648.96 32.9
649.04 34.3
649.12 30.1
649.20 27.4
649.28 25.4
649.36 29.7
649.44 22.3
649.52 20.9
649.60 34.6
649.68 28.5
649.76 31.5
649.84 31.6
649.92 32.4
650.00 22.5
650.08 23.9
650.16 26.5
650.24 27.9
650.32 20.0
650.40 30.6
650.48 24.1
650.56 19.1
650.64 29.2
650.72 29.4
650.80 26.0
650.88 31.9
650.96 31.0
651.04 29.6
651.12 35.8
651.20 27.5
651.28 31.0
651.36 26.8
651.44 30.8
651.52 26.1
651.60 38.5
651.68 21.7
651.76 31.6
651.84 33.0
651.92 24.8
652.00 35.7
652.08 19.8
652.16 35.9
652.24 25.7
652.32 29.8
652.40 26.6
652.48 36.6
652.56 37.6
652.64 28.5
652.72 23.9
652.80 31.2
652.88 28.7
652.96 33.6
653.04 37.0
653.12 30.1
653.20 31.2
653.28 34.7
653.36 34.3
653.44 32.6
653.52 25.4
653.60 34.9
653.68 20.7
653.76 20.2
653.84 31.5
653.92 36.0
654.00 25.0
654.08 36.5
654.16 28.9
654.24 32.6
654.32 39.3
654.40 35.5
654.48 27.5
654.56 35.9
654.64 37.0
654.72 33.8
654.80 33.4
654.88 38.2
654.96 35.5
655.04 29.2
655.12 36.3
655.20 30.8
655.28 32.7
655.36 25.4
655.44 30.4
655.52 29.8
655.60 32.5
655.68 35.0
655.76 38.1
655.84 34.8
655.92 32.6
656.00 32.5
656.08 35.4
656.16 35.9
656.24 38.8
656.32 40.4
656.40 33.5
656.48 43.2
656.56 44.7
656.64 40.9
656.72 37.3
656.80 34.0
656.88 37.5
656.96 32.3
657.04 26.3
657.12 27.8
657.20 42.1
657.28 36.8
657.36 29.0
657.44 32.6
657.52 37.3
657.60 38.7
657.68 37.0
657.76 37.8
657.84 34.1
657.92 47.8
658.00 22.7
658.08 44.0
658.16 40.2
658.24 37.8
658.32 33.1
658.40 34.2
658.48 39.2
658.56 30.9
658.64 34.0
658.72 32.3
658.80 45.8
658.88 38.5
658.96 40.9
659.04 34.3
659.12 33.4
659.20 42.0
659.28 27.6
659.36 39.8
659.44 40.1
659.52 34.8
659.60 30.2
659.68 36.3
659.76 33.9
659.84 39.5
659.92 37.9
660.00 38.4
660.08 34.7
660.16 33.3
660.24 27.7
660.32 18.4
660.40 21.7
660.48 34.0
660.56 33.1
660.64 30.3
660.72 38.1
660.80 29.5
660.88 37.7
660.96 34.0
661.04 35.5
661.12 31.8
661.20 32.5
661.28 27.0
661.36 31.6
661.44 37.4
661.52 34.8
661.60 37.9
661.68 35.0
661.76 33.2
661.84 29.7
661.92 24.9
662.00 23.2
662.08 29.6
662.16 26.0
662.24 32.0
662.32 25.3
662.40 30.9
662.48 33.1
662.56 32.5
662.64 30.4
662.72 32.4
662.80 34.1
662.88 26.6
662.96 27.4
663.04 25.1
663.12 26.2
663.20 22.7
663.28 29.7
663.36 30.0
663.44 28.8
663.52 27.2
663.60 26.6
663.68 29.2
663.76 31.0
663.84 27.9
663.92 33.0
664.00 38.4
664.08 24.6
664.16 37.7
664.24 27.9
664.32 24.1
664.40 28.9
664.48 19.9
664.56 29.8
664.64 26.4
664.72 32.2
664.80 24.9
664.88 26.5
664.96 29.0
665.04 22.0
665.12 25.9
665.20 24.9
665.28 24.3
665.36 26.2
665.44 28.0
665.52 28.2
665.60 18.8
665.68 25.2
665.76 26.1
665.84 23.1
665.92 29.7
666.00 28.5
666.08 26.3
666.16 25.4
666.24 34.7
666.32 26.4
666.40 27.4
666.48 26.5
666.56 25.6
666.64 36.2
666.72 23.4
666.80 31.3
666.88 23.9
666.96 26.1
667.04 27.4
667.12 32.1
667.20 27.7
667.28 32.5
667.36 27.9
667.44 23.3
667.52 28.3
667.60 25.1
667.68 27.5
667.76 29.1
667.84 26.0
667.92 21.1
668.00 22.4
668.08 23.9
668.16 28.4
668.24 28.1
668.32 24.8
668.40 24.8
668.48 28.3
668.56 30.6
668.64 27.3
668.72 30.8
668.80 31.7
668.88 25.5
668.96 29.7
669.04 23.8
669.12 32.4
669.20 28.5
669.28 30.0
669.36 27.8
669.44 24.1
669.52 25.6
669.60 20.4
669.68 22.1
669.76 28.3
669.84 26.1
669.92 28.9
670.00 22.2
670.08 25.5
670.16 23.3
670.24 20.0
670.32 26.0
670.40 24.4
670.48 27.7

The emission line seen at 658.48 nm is Mg II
